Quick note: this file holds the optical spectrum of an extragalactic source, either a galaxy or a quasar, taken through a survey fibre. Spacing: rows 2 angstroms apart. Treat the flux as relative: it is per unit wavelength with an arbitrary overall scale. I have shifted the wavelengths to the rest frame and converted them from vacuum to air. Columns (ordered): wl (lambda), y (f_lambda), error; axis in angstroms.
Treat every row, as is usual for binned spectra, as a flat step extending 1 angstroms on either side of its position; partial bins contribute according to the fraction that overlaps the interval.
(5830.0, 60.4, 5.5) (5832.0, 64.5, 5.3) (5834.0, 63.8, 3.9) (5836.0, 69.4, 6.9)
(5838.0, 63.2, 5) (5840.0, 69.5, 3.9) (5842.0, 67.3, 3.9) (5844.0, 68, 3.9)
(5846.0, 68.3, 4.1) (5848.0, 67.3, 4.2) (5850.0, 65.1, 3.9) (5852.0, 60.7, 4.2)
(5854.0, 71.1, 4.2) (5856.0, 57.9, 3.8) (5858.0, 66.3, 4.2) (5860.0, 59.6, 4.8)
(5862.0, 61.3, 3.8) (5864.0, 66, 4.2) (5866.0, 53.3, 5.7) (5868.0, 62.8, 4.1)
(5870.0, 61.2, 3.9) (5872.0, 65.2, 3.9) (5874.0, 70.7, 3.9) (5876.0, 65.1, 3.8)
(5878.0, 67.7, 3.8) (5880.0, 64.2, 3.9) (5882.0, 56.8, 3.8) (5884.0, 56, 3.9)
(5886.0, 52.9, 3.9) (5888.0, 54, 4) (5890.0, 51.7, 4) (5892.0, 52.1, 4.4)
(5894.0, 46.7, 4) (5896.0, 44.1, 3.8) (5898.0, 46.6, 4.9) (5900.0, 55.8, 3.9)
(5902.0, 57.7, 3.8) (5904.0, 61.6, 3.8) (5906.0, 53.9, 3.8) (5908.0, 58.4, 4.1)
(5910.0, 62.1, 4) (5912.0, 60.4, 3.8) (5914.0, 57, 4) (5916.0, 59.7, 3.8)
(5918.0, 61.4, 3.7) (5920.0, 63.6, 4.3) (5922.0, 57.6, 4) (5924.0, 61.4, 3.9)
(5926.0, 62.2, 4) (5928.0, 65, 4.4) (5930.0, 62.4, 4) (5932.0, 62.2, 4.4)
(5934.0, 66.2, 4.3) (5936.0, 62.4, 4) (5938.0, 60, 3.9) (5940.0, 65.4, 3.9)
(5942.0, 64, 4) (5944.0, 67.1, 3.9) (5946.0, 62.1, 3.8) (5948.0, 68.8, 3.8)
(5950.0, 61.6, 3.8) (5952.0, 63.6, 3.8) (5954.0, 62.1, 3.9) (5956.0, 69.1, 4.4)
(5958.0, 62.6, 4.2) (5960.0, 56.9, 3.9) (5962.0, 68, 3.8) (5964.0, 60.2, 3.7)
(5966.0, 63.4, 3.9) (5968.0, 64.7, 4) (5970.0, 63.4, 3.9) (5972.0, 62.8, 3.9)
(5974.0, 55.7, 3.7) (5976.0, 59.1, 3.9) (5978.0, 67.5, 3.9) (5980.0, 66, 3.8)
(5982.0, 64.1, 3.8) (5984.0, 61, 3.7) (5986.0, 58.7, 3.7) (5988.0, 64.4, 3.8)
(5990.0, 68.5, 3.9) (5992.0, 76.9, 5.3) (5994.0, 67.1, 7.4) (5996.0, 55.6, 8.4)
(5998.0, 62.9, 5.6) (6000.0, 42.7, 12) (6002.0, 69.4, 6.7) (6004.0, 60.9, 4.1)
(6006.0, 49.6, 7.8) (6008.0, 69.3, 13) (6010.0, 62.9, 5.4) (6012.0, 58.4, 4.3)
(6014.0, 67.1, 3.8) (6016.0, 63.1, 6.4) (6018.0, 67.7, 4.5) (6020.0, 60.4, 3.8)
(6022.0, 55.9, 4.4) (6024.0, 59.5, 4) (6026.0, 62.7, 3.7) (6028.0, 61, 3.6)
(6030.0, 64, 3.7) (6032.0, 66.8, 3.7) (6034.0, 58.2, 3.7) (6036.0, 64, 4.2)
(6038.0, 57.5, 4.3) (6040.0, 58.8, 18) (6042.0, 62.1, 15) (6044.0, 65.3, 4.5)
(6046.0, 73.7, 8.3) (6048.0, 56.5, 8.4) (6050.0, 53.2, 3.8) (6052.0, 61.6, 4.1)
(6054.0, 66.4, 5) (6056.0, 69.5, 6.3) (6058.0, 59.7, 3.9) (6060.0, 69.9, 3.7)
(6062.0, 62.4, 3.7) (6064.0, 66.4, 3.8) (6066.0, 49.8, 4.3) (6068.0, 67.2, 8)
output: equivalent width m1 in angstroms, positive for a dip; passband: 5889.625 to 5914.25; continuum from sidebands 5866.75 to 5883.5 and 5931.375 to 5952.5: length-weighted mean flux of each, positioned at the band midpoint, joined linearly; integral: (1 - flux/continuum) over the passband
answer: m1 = 3.6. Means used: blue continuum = 63.8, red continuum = 64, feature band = 54.5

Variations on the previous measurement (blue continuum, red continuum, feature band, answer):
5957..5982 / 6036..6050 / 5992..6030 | 0.45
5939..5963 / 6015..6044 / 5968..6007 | 0.68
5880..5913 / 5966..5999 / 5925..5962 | -2.53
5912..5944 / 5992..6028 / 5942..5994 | -1.89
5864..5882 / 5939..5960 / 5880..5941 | 5.62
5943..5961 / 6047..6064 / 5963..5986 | 0.42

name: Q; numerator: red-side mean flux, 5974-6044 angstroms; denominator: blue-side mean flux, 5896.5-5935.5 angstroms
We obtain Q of 1.04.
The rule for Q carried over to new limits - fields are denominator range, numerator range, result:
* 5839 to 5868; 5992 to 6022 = 0.96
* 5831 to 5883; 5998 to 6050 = 0.95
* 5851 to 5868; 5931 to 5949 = 1.04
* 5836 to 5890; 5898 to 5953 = 0.97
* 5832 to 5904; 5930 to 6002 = 1.04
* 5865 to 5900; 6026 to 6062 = 1.10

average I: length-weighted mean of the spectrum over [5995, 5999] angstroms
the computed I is 59.2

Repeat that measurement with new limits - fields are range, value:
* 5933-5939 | 62.9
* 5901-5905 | 59.7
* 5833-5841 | 66.5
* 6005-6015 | 61.5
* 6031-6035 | 62.5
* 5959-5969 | 62.6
